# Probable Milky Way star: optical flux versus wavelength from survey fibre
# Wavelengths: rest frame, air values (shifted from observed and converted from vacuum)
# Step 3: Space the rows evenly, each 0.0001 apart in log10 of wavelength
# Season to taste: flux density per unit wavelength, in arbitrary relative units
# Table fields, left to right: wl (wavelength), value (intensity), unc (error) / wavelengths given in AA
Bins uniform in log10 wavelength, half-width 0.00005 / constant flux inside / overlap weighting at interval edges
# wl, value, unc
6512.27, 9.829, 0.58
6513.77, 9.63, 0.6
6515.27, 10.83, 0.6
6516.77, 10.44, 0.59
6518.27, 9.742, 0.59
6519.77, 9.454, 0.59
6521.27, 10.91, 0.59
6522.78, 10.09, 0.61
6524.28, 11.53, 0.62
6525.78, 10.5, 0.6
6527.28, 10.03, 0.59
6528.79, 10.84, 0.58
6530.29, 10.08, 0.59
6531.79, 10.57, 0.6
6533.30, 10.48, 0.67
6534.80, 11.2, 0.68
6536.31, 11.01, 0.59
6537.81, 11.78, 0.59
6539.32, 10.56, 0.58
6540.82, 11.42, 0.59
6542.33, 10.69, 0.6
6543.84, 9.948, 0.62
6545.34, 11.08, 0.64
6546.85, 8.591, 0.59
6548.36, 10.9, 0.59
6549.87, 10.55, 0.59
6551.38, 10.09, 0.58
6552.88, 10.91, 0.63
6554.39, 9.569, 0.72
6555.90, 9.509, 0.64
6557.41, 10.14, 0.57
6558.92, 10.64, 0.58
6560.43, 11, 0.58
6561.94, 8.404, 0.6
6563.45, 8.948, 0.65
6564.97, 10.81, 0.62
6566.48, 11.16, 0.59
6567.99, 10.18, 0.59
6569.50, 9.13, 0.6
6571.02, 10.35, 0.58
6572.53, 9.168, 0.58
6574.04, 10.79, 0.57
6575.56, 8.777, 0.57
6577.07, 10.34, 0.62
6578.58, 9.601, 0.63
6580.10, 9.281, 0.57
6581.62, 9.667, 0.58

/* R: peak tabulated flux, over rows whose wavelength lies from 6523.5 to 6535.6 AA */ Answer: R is 11.53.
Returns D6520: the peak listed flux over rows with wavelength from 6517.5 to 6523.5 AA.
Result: 10.91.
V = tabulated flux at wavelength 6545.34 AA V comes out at 11.08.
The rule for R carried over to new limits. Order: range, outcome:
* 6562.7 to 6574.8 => 11.16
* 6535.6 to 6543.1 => 11.78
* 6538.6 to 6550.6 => 11.42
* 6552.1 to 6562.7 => 11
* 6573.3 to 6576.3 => 10.79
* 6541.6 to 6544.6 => 10.69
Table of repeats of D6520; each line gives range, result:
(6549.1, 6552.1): 10.55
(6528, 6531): 10.84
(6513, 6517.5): 10.83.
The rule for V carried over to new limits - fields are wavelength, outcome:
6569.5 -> 9.13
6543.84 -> 9.948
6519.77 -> 9.454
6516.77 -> 10.44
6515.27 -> 10.83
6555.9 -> 9.509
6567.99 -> 10.18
